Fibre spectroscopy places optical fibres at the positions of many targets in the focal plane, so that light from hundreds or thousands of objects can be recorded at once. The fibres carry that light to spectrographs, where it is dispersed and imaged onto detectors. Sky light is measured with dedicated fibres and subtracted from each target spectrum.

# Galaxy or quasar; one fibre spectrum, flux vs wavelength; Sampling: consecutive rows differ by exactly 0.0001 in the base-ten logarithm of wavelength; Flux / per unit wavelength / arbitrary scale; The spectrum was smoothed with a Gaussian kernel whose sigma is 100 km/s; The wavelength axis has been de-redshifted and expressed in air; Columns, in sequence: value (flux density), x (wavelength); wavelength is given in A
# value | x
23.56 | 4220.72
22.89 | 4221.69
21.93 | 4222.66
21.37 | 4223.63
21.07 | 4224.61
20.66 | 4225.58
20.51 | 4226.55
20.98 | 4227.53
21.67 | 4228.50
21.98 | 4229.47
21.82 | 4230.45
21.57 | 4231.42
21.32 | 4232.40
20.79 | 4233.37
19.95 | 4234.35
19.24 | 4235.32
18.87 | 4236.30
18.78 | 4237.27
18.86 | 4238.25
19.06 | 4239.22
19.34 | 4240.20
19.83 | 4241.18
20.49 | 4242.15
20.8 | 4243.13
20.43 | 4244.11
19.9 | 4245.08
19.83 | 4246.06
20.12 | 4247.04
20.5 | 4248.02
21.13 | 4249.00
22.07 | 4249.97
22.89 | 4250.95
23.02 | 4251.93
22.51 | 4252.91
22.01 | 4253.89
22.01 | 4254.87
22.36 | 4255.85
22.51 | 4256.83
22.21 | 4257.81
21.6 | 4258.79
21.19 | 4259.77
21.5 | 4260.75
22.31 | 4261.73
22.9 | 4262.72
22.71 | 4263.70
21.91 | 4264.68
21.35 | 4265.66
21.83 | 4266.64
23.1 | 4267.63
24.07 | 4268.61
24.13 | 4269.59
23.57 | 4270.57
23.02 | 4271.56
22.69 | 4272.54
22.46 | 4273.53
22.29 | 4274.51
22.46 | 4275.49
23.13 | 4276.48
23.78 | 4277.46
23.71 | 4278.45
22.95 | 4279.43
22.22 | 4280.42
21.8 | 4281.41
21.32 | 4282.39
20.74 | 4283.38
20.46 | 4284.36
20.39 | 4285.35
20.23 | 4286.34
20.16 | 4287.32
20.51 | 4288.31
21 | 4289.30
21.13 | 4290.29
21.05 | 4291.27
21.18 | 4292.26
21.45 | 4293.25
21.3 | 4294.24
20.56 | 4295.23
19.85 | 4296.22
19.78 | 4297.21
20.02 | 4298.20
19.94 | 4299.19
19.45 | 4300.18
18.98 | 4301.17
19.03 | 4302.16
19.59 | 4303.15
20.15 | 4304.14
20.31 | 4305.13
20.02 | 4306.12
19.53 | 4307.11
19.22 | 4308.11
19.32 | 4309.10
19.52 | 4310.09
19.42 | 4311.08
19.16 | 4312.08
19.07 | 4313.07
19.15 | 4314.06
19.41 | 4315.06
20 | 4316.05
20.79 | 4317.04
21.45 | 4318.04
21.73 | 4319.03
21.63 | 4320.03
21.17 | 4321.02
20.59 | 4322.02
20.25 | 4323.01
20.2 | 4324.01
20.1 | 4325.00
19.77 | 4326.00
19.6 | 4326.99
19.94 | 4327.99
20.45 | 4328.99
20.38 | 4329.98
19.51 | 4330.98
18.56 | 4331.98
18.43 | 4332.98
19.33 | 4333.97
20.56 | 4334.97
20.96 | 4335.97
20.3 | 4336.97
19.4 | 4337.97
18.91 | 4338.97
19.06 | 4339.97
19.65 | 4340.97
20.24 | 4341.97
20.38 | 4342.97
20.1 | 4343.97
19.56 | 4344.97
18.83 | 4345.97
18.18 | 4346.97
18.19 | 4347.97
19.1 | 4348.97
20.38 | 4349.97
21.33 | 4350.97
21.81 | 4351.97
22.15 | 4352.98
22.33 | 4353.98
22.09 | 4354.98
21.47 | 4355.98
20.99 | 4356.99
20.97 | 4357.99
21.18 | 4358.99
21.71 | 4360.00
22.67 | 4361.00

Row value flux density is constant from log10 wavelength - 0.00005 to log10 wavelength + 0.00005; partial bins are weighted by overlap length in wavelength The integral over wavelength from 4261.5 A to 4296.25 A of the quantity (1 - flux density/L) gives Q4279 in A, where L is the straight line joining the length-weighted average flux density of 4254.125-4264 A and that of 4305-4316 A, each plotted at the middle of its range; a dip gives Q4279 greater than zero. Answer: -1.4 A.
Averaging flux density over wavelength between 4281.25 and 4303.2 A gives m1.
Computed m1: 20.4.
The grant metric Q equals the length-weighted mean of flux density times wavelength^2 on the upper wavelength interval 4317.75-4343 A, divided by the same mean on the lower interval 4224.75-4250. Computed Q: 1.03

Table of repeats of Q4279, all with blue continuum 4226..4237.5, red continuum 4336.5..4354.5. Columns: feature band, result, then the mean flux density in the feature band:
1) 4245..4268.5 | -1.56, 21.9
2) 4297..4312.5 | 0.50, 19.6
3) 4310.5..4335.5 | 0.13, 20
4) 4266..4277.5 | -1.44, 23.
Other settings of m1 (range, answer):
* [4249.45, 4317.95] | 21.3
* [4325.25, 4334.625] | 19.6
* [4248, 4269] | 22.2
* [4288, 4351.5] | 20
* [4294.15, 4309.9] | 19.8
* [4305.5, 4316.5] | 19.4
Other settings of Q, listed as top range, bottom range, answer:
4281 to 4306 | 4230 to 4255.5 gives 1.01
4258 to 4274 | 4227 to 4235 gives 1.08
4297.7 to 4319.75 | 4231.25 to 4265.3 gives 0.97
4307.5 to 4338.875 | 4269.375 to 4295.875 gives 0.93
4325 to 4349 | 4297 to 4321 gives 1.00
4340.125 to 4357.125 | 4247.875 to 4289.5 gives 0.96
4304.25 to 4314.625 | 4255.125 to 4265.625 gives 0.90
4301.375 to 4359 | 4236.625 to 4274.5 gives 0.96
